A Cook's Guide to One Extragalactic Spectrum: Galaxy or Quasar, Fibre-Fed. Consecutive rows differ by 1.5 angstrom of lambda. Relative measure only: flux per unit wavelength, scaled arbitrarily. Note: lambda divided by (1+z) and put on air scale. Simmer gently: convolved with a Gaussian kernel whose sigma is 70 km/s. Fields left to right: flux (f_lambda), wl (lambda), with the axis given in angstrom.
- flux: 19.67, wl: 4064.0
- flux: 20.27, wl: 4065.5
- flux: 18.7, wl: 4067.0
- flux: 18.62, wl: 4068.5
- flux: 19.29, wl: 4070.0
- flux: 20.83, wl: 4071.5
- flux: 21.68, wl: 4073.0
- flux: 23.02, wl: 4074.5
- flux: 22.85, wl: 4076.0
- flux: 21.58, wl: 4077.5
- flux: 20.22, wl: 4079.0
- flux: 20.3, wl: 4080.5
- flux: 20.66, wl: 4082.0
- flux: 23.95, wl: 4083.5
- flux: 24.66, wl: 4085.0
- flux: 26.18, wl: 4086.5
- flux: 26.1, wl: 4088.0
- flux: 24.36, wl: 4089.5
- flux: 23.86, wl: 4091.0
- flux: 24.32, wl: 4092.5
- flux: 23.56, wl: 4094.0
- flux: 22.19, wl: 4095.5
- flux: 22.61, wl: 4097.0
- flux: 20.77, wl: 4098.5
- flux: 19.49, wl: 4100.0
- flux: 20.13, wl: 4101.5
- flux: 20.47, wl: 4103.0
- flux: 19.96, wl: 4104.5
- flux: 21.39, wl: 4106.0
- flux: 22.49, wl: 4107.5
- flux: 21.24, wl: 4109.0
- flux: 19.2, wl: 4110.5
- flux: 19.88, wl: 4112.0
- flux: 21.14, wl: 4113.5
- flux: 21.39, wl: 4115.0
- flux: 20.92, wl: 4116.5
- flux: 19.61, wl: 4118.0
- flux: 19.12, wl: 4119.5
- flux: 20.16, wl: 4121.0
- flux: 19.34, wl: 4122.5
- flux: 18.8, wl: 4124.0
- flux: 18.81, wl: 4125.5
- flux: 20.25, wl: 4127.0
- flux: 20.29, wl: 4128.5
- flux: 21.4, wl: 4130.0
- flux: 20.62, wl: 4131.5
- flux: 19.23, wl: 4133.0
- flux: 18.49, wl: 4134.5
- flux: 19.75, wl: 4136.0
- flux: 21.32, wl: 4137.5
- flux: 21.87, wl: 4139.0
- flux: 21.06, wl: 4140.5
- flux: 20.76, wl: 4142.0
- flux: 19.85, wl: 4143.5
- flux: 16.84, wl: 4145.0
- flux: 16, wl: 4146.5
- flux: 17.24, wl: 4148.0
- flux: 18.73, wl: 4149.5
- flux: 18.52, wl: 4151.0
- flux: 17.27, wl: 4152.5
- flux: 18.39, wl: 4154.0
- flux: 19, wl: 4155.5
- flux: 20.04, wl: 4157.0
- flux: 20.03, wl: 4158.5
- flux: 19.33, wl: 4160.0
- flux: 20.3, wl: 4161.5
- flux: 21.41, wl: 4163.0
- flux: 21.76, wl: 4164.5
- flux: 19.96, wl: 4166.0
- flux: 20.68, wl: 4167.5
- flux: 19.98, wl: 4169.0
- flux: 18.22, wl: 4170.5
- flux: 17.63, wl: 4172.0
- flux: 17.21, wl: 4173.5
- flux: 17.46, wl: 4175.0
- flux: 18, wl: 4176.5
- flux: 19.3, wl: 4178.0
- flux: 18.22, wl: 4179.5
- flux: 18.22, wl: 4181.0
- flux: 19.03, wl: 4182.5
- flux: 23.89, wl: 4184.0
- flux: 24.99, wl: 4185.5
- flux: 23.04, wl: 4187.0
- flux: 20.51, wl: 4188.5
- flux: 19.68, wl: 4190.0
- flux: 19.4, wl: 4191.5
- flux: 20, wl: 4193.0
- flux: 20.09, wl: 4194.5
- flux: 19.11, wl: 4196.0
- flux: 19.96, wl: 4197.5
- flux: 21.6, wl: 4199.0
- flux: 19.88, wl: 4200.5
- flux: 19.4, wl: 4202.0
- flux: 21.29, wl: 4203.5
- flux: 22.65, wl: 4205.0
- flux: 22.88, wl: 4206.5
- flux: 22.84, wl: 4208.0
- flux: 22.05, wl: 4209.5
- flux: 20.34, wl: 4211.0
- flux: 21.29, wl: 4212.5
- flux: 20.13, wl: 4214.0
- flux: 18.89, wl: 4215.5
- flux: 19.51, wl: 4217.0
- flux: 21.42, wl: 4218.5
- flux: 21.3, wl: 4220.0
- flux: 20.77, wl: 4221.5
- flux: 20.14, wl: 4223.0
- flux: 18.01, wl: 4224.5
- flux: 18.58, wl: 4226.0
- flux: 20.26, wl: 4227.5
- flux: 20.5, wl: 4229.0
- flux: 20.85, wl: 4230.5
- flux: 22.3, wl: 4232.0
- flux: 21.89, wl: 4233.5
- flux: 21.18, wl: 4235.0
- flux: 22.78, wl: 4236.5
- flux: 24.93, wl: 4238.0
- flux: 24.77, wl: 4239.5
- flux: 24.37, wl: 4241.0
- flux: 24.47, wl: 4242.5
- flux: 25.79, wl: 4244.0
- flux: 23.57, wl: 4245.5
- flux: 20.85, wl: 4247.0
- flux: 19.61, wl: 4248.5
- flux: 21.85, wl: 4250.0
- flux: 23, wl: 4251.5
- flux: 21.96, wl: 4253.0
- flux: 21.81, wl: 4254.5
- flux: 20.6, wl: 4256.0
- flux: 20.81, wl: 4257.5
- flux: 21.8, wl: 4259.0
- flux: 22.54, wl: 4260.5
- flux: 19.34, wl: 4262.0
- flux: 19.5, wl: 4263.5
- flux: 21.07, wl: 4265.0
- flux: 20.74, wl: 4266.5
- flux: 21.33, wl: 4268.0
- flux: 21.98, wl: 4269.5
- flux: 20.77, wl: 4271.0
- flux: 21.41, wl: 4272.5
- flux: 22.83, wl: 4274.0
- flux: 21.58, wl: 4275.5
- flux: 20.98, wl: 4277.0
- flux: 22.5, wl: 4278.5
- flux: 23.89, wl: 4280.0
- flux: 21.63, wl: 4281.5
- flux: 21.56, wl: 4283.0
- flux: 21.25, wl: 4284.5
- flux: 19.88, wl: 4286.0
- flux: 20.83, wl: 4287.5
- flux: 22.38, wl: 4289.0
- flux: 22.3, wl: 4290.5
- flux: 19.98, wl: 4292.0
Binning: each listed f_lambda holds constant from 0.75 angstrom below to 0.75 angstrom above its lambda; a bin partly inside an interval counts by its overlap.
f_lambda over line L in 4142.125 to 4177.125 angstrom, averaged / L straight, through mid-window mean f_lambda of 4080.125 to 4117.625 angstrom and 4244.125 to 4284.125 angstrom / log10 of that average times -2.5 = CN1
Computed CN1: 0.16 mag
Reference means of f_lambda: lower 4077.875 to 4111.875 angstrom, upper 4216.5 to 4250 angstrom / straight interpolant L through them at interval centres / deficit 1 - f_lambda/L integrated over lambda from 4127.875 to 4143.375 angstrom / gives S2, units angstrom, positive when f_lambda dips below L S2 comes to 1.1 angstrom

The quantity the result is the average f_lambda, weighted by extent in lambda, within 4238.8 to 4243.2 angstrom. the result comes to 24.5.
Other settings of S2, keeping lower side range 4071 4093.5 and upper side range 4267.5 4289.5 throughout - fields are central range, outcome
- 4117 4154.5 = 5.4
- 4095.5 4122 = 2.6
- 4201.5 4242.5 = 1.2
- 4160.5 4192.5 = 3.4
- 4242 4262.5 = -0.2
